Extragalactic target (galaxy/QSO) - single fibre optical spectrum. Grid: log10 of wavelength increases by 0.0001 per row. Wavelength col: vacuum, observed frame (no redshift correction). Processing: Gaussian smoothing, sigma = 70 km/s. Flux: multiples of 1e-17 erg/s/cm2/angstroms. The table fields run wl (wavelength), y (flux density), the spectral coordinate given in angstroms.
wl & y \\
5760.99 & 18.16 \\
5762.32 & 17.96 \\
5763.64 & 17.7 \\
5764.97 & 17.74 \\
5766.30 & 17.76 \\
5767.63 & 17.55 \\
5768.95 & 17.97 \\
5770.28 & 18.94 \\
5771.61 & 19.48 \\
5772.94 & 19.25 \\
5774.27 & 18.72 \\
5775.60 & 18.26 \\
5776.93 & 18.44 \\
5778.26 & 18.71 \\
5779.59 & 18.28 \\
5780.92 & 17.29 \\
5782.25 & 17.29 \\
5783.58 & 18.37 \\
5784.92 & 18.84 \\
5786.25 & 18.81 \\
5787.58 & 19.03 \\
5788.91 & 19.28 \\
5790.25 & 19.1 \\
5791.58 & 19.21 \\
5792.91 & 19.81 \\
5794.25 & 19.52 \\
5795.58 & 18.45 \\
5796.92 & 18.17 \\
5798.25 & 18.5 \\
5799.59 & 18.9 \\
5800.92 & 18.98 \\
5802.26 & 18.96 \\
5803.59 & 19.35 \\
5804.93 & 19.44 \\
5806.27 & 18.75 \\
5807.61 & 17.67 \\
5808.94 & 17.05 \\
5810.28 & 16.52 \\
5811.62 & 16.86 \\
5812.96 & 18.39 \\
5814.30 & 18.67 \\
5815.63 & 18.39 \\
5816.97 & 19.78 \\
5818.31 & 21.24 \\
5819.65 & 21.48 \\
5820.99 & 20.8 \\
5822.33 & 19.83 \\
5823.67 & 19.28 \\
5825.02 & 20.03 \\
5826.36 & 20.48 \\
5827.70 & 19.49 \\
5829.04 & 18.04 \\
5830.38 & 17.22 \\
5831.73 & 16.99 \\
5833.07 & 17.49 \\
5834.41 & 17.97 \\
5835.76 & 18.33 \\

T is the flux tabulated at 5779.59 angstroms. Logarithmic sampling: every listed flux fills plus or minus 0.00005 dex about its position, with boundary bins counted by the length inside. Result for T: 18.28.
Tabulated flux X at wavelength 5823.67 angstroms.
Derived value 19.28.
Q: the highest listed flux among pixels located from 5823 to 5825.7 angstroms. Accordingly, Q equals 20.03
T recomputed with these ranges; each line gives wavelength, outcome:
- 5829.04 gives 18.04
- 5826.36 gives 20.48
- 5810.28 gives 16.52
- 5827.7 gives 19.49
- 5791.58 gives 19.21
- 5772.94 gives 19.25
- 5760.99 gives 18.16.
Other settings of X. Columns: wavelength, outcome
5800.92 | 18.98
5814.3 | 18.67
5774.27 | 18.72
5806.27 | 18.75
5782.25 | 17.29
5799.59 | 18.9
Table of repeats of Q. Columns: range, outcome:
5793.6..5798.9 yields 19.52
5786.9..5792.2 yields 19.28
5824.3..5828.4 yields 20.48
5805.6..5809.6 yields 18.75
